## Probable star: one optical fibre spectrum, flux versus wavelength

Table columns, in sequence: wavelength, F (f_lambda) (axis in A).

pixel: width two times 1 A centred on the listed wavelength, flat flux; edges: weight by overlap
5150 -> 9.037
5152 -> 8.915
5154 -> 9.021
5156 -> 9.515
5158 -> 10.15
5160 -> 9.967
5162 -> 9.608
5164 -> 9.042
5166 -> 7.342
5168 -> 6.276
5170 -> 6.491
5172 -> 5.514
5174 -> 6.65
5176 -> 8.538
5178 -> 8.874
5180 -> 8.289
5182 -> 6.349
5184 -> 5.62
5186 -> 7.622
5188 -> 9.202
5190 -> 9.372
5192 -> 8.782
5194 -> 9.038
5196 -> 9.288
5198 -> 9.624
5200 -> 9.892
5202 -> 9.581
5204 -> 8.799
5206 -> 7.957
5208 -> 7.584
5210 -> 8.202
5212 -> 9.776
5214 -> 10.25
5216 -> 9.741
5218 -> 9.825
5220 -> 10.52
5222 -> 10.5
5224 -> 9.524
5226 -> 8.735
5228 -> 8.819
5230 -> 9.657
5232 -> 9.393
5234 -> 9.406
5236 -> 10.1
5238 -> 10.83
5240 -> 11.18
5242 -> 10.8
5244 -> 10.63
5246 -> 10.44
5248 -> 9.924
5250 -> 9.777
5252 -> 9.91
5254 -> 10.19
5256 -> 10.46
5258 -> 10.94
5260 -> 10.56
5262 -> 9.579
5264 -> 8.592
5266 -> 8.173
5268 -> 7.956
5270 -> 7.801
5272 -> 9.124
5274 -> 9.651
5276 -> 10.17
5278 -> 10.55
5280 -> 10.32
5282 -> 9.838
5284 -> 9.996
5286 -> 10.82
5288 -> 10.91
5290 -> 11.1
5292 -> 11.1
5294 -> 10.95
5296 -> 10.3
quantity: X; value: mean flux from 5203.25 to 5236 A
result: 9.32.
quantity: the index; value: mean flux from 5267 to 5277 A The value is 8.94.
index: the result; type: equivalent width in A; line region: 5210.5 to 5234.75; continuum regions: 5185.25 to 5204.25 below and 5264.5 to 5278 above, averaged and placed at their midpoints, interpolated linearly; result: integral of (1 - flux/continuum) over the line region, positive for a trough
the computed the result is -1.55 A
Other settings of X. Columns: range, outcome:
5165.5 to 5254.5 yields 9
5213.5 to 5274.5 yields 9.77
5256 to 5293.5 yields 9.87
